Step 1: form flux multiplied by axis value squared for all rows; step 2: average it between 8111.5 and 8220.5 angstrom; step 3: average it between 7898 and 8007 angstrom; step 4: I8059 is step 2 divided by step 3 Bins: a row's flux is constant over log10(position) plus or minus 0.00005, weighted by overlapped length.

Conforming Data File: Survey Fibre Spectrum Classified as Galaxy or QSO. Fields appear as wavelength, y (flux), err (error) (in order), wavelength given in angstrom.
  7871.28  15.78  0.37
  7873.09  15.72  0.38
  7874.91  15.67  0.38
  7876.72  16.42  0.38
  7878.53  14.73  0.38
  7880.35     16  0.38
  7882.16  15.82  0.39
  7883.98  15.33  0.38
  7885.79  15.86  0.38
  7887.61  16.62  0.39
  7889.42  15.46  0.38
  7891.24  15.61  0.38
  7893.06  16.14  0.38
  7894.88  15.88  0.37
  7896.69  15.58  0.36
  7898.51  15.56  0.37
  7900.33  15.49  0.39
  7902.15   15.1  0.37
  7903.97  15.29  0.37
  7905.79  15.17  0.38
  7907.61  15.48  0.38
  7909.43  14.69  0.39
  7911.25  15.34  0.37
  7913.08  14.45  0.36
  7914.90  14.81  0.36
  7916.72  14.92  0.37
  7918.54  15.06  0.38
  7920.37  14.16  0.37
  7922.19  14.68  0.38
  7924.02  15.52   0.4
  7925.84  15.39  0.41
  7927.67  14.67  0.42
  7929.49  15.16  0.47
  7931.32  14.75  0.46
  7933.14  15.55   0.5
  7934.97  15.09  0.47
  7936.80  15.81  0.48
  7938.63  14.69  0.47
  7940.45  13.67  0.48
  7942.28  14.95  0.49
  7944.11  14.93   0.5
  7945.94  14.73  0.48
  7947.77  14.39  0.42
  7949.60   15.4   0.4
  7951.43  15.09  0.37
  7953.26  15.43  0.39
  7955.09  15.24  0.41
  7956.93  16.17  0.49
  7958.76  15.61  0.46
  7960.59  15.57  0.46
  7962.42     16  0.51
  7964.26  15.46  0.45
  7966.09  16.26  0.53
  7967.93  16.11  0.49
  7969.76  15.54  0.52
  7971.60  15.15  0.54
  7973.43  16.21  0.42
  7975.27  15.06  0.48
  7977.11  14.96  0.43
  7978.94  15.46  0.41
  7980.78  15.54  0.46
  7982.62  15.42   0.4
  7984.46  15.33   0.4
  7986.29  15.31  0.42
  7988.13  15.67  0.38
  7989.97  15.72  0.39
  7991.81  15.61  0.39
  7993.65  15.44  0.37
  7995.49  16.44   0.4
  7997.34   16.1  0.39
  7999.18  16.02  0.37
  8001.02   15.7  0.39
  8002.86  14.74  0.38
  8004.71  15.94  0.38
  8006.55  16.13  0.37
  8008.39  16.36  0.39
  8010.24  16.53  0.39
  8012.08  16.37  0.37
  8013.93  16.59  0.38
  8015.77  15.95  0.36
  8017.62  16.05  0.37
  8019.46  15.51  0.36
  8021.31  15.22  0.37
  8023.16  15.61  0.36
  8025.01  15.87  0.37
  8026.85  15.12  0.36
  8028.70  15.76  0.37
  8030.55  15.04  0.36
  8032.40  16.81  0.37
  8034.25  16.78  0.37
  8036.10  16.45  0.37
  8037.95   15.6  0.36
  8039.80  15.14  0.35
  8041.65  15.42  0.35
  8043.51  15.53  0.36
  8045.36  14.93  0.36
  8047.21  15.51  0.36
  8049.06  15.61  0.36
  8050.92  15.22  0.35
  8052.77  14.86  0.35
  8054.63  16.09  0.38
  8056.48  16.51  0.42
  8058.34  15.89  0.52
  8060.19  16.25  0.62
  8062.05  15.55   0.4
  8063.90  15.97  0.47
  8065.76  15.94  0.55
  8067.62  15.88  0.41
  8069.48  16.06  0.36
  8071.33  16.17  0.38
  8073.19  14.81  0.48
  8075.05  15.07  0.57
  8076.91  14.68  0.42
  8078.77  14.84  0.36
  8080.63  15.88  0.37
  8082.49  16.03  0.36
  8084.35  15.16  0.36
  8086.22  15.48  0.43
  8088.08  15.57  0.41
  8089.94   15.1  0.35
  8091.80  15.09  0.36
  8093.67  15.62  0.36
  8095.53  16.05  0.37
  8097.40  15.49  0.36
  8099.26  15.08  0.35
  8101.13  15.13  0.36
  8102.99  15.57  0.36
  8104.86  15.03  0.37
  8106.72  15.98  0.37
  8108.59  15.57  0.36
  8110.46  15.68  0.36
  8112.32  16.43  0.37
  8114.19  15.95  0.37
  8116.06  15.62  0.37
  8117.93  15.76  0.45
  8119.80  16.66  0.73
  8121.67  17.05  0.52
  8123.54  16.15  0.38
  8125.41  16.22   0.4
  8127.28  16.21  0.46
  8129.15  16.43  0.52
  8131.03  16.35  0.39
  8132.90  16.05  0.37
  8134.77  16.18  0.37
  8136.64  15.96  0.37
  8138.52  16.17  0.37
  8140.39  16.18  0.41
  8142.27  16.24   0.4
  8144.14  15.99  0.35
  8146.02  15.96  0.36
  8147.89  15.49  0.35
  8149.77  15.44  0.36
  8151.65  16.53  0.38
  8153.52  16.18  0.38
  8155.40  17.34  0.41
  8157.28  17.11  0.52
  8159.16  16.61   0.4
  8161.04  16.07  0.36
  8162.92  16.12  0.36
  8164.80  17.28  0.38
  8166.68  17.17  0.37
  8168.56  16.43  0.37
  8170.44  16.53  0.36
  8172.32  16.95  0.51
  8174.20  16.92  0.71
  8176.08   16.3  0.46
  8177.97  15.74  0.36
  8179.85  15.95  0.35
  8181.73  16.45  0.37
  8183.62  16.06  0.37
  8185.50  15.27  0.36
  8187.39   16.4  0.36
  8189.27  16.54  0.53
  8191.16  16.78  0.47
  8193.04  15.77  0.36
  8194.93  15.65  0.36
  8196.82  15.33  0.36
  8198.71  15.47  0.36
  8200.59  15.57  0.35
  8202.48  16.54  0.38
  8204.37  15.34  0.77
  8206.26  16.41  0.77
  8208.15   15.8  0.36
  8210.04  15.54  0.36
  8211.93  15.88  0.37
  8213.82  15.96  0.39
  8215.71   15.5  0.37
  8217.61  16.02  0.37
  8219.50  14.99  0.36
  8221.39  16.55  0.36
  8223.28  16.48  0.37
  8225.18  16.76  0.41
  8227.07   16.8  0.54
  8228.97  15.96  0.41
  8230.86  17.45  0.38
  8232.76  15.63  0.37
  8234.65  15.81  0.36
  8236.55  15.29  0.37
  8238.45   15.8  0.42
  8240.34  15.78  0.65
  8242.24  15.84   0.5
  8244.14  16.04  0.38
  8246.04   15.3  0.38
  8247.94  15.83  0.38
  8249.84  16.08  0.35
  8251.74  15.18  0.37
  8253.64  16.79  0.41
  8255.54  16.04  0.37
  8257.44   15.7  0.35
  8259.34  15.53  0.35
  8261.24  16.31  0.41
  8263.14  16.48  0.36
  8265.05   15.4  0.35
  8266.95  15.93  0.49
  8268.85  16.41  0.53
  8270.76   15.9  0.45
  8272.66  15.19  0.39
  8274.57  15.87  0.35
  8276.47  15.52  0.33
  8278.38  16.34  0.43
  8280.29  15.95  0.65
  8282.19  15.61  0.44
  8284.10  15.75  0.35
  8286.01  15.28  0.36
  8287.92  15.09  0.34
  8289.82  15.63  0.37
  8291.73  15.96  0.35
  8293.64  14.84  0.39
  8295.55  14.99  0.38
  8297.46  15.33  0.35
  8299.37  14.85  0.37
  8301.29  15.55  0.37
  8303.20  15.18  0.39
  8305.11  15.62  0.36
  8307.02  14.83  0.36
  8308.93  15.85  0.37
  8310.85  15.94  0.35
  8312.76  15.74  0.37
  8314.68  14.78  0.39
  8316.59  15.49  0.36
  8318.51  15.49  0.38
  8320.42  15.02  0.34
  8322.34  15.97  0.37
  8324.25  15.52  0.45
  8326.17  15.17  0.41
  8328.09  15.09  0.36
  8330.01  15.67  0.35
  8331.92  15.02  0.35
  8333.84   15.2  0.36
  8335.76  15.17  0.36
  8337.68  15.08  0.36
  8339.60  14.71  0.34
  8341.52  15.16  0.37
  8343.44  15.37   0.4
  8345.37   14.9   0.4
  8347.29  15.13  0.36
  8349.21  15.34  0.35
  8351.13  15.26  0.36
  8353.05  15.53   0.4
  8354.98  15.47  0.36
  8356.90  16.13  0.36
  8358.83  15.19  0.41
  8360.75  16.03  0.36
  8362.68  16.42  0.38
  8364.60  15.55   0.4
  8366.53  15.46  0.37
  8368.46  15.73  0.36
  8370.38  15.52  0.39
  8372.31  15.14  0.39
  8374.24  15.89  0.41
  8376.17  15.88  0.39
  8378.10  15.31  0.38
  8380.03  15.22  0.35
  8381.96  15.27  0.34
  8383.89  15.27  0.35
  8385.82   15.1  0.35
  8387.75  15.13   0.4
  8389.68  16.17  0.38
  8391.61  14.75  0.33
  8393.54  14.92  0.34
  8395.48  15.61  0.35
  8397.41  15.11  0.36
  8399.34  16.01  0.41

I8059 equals 1.11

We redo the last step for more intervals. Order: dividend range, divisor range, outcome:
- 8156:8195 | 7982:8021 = 1.08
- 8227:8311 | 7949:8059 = 1.07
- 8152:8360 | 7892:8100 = 1.09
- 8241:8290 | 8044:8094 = 1.07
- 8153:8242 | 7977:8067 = 1.07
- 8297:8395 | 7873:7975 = 1.11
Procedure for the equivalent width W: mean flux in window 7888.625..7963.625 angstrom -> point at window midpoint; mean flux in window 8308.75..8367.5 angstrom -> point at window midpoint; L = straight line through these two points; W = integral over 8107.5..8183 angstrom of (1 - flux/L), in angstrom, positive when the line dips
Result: -4.8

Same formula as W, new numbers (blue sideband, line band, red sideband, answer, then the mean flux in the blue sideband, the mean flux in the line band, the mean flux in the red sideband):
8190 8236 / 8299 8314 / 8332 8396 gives 0.2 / 16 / 15.4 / 15.4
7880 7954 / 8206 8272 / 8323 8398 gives -2.7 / 15.2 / 16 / 15.4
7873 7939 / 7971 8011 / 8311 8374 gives -0.8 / 15.3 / 15.7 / 15.4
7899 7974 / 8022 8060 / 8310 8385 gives -1.1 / 15.2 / 15.7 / 15.4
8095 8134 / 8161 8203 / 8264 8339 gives -1.3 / 15.9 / 16.2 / 15.5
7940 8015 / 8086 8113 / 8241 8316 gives 0.2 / 15.6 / 15.5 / 15.7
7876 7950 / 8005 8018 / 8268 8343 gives -0.9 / 15.2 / 16.3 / 15.4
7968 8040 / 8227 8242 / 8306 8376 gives -0.5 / 15.8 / 16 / 15.4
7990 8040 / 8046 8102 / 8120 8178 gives 1.9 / 15.9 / 15.5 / 16.4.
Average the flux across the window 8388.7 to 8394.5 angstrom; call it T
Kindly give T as 15.3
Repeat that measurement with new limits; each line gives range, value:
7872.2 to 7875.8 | 15.7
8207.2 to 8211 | 15.7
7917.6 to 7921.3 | 14.6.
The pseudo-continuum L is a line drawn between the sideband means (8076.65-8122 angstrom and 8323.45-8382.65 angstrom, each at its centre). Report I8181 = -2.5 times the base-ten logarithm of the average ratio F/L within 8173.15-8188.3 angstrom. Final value -0.04 mag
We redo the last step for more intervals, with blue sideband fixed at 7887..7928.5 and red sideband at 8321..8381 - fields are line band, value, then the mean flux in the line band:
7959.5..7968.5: -0.04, 15.9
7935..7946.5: 0.03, 14.8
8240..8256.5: -0.03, 15.9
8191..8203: -0.03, 15.8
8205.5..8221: -0.03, 15.8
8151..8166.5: -0.09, 16.7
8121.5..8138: -0.06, 16.2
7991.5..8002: -0.04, 15.9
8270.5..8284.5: -0.03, 15.8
